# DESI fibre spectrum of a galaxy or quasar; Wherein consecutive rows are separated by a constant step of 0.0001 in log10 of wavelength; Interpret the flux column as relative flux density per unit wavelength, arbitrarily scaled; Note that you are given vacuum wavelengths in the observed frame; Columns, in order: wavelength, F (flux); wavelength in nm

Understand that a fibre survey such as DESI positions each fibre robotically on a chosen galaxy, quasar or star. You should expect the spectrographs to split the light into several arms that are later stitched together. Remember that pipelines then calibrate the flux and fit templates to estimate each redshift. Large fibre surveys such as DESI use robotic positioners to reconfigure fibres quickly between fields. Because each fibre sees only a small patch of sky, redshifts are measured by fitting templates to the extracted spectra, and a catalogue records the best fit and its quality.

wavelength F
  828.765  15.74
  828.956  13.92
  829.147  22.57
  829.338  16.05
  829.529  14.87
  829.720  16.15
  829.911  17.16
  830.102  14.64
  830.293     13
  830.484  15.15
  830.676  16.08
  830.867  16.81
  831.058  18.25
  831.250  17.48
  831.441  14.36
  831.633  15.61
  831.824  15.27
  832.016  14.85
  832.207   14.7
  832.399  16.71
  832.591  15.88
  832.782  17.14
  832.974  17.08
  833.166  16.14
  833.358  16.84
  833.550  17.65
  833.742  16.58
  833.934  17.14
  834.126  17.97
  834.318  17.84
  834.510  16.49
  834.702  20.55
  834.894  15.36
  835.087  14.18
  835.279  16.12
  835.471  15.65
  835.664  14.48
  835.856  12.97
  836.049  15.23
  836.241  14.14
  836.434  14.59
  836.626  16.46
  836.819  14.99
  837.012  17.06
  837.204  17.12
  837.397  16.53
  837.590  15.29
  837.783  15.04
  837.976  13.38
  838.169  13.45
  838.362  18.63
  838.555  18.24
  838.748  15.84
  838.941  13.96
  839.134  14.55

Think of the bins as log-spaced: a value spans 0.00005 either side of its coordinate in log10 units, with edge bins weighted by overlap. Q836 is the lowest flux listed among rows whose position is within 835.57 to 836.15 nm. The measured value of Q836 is 12.97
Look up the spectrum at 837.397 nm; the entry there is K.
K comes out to 16.53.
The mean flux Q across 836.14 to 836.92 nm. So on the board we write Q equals 15.1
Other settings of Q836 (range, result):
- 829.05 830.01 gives 14.87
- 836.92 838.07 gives 13.38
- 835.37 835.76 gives 14.48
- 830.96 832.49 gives 14.36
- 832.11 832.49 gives 14.7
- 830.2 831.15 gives 13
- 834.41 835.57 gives 14.18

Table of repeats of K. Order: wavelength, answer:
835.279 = 16.12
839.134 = 14.55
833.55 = 17.65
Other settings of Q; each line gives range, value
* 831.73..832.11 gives 15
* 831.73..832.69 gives 15.5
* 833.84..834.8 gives 18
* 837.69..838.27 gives 14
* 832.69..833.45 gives 16.8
